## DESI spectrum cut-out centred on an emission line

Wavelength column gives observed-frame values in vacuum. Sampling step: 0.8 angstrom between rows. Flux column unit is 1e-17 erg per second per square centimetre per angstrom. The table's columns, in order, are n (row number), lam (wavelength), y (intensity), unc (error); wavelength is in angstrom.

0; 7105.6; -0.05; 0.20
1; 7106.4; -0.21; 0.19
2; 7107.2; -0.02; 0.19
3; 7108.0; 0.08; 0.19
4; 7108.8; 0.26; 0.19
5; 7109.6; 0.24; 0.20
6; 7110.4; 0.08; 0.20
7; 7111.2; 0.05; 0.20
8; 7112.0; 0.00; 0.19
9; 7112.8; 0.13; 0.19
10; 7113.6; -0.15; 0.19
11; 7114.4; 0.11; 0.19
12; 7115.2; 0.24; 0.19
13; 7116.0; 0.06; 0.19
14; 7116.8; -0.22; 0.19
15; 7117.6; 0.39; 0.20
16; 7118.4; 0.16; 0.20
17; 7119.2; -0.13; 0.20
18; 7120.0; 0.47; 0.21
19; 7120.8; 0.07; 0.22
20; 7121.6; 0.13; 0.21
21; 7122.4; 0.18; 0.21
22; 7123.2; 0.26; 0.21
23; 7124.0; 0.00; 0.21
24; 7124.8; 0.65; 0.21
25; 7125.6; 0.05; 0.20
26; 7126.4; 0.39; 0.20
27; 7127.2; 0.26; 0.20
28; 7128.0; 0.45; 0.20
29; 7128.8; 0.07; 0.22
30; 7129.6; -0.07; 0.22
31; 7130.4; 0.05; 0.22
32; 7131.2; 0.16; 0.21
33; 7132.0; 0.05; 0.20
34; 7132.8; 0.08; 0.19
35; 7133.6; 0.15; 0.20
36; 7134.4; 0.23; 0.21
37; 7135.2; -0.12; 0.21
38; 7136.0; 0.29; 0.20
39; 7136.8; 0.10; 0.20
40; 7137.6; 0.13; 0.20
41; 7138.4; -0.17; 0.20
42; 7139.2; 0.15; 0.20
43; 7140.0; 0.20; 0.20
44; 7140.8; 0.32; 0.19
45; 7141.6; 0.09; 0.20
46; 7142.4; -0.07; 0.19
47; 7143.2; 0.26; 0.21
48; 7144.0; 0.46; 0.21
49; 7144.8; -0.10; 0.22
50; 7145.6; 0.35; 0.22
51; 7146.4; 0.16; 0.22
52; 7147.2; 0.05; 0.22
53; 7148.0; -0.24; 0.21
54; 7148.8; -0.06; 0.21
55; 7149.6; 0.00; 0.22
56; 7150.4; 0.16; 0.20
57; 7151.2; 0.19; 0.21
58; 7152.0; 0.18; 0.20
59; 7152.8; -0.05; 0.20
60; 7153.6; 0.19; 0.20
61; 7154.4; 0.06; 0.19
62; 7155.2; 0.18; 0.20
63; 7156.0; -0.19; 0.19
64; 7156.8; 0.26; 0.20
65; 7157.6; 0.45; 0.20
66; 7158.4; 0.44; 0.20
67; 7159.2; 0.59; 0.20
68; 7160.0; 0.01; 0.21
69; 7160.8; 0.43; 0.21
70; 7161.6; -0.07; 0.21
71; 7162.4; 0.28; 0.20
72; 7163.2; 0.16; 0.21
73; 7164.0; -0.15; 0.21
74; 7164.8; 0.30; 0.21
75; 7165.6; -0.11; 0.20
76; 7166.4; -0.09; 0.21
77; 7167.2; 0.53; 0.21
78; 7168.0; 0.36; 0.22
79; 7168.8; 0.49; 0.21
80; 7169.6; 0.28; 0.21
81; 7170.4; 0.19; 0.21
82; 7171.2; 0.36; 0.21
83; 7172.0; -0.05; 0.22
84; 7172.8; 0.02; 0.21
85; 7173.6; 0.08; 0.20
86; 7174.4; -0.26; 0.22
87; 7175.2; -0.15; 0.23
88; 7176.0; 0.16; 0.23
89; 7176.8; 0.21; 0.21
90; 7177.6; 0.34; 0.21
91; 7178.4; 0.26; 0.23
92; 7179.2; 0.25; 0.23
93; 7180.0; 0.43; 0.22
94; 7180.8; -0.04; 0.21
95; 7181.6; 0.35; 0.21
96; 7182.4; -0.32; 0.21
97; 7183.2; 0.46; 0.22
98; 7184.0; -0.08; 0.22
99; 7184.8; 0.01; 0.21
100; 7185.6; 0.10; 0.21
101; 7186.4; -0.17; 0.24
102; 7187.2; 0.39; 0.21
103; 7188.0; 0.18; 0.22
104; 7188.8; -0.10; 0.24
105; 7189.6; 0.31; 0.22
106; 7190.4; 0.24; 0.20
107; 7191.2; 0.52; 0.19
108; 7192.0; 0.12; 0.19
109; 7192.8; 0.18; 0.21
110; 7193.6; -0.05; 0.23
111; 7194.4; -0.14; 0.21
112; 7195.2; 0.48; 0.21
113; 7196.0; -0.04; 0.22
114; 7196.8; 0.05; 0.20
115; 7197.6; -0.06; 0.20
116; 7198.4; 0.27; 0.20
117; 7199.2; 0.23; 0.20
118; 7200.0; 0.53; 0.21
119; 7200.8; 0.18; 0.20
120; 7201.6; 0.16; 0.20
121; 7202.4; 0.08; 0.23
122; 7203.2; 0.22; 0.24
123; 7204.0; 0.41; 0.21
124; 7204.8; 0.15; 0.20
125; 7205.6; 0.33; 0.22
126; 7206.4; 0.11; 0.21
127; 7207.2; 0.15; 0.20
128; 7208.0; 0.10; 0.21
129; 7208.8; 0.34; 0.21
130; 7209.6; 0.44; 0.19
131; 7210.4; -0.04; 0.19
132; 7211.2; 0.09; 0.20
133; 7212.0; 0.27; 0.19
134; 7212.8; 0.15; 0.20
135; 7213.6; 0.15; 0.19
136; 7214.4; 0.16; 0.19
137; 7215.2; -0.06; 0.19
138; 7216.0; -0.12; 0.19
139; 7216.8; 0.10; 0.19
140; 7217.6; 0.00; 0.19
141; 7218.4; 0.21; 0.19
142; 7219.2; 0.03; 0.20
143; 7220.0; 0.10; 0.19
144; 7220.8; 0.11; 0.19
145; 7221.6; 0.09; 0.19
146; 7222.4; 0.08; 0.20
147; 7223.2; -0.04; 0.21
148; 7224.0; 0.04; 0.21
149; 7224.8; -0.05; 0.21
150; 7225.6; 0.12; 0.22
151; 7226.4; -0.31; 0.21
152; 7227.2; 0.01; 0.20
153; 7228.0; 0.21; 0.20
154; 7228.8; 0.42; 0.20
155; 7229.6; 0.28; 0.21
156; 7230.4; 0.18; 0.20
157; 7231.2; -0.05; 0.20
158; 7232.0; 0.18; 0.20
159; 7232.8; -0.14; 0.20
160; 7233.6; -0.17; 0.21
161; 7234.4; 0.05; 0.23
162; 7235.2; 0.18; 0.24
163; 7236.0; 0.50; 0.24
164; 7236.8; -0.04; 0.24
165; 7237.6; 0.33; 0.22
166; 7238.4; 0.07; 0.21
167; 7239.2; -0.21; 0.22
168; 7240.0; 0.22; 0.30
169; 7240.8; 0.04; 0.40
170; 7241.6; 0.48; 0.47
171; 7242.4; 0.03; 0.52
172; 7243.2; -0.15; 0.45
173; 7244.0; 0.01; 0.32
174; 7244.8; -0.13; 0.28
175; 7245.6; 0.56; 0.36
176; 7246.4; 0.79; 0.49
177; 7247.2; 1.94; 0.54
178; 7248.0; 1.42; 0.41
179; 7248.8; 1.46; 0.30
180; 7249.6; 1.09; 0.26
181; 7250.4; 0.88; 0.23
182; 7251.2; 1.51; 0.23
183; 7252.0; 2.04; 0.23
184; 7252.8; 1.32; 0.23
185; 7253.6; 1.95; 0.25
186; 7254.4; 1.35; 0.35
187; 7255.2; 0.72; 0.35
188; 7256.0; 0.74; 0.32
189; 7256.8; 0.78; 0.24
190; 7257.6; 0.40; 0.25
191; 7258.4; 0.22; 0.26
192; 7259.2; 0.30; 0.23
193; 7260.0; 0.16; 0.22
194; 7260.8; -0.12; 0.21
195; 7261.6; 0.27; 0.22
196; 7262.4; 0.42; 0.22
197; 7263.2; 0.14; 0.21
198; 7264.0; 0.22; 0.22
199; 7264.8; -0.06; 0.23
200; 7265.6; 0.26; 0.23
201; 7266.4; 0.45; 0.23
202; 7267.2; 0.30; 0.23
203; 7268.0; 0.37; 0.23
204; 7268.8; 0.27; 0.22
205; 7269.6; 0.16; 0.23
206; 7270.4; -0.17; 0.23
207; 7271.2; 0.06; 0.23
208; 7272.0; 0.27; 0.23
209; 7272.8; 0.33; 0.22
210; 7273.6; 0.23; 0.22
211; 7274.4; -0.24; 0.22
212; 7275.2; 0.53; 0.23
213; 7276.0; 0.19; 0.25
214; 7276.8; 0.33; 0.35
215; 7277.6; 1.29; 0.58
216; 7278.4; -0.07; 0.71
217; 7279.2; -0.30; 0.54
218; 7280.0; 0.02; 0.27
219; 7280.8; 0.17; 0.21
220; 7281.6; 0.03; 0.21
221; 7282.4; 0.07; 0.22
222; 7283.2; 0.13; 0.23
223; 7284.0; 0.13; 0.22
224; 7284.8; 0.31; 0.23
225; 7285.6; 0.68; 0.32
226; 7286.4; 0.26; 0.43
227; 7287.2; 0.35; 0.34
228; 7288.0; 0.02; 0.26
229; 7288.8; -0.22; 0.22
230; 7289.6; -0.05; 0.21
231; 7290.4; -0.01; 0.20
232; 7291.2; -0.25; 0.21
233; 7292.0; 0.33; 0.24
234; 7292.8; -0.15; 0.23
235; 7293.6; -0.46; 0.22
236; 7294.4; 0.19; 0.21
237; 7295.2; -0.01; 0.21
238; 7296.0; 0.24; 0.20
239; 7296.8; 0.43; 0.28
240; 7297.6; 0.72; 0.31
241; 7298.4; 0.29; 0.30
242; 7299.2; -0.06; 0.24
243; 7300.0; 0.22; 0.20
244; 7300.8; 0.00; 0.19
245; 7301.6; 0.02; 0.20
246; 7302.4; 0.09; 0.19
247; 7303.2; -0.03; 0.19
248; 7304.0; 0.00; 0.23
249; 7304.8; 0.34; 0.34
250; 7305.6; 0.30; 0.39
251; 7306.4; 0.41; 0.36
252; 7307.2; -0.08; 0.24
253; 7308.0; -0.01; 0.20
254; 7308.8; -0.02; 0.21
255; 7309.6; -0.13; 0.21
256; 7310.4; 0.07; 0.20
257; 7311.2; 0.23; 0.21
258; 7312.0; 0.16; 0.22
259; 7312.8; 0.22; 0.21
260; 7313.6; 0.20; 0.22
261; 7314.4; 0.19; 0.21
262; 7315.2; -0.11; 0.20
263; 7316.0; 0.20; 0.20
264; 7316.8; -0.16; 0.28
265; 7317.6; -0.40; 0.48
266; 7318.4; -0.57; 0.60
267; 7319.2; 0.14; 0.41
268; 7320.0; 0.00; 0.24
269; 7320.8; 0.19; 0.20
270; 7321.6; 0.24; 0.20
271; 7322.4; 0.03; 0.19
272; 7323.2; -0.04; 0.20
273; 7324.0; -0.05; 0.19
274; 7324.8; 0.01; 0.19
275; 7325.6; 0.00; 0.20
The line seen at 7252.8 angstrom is [O II]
